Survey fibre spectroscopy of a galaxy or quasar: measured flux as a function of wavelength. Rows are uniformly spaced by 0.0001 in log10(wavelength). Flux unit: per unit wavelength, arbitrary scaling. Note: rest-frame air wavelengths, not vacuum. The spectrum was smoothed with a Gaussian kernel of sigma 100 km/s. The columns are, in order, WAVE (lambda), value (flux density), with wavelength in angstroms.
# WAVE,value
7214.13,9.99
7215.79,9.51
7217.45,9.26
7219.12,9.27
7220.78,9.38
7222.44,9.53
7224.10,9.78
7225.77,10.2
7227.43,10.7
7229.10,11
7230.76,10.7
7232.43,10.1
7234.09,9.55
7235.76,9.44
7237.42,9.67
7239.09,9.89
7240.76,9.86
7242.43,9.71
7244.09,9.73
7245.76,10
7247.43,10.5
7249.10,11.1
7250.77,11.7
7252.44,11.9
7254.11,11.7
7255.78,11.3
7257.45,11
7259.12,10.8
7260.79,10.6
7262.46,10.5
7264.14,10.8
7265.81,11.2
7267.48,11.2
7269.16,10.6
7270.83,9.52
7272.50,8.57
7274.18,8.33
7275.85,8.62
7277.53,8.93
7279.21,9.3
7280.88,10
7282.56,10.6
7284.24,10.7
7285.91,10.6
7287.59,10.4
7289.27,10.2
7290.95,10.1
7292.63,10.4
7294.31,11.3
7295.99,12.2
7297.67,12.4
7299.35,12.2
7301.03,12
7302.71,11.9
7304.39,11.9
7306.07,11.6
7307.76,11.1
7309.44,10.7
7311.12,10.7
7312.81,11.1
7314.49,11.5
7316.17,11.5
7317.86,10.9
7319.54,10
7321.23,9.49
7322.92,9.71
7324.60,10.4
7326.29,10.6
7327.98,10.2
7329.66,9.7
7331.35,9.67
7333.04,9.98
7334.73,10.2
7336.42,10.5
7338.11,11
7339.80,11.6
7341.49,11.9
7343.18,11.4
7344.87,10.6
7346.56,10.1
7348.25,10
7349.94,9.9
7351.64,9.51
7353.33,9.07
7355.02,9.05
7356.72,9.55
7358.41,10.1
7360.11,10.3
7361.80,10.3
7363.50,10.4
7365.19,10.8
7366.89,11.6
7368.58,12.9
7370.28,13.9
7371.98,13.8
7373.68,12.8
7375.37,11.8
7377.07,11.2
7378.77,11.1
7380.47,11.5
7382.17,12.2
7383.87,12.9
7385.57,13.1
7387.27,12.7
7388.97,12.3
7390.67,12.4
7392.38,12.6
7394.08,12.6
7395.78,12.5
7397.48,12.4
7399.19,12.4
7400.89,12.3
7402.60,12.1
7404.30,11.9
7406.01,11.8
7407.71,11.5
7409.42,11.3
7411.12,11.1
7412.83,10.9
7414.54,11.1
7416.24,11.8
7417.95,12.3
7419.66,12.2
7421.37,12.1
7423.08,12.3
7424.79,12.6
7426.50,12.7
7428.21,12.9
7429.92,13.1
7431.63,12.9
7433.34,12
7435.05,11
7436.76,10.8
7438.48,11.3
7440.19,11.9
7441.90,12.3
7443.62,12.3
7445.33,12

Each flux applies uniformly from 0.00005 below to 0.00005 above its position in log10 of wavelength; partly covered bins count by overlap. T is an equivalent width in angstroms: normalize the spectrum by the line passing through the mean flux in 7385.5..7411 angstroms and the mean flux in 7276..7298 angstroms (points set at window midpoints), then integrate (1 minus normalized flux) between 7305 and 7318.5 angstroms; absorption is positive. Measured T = -0.4 angstroms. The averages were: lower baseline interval 10.4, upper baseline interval 12.2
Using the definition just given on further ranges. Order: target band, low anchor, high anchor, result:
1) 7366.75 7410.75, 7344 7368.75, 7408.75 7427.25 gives -4.90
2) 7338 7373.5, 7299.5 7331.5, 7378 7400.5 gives 2.41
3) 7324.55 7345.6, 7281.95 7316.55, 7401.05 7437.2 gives 1.51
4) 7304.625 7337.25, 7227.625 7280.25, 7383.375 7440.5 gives 1.50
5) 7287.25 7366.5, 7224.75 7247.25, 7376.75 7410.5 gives 4.18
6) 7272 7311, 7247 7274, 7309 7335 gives -0.24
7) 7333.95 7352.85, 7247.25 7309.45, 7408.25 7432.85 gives 1.30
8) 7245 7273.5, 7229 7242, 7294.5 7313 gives -0.61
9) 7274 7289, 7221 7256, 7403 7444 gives 1.29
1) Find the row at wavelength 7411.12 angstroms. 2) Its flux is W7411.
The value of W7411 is 11.1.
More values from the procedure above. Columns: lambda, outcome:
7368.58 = 12.9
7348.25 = 10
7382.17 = 12.2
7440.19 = 11.9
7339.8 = 11.6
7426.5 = 12.7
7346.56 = 10.1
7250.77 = 11.7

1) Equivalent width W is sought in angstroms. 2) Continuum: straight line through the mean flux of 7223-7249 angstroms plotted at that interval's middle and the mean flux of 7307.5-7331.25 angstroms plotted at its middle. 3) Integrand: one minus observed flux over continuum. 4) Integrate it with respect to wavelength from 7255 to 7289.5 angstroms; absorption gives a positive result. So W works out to 0.3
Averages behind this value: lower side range 10.1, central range 10.2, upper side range 10.5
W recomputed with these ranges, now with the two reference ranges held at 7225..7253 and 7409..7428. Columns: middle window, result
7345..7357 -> 1.7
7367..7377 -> -1.1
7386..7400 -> -1.0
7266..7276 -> 0.9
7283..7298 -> -0.1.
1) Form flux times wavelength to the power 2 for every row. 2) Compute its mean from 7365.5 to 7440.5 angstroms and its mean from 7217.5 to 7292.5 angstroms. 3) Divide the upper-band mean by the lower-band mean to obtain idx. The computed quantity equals 1.24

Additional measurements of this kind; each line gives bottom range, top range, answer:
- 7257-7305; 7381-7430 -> 1.19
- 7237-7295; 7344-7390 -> 1.12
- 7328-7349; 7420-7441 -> 1.18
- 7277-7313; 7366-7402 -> 1.16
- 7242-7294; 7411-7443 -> 1.21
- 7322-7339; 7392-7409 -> 1.22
